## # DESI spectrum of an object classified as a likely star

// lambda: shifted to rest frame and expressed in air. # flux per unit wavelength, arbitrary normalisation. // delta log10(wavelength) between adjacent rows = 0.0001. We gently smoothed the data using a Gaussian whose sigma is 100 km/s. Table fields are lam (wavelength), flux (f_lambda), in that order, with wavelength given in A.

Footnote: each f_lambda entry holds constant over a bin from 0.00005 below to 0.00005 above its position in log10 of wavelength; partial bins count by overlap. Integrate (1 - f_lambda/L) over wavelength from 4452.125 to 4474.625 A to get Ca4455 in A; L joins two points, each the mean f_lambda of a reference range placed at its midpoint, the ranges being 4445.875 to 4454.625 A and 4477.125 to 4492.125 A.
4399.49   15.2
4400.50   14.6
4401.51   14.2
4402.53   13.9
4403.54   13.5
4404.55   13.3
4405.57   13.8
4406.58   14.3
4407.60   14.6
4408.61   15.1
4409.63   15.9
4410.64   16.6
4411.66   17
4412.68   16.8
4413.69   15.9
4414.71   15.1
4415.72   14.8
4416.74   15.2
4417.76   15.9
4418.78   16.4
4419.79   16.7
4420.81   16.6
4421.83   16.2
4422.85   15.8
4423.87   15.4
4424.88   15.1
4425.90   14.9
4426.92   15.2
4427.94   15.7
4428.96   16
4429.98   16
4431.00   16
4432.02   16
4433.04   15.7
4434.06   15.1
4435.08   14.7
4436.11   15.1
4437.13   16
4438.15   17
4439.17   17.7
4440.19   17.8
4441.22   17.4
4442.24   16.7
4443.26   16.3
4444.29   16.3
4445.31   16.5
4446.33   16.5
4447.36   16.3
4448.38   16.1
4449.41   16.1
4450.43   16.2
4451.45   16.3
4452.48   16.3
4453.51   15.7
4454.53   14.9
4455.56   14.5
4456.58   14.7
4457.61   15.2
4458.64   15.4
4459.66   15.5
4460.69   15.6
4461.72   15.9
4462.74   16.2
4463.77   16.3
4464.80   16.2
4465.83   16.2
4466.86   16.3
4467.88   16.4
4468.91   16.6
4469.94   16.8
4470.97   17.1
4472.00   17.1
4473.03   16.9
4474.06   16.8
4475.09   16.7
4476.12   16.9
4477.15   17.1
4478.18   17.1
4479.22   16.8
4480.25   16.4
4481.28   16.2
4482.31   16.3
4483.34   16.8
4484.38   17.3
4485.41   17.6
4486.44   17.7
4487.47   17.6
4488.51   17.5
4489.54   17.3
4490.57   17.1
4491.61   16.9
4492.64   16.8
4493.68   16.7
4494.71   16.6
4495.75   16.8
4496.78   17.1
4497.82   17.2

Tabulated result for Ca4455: 0.6 A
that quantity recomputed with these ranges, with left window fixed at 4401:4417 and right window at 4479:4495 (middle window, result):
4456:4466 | 0.4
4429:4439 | -0.1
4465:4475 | -0.1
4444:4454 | -0.1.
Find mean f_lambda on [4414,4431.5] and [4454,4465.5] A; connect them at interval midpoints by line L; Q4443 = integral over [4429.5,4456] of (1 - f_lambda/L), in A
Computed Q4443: -0.9 A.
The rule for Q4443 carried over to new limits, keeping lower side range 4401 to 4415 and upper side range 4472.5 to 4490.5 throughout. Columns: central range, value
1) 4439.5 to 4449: -0.41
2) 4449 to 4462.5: 0.61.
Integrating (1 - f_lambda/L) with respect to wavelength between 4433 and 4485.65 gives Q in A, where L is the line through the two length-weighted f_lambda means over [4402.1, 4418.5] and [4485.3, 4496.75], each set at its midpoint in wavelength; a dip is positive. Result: 0.15 A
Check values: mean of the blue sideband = 15.1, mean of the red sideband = 17.1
